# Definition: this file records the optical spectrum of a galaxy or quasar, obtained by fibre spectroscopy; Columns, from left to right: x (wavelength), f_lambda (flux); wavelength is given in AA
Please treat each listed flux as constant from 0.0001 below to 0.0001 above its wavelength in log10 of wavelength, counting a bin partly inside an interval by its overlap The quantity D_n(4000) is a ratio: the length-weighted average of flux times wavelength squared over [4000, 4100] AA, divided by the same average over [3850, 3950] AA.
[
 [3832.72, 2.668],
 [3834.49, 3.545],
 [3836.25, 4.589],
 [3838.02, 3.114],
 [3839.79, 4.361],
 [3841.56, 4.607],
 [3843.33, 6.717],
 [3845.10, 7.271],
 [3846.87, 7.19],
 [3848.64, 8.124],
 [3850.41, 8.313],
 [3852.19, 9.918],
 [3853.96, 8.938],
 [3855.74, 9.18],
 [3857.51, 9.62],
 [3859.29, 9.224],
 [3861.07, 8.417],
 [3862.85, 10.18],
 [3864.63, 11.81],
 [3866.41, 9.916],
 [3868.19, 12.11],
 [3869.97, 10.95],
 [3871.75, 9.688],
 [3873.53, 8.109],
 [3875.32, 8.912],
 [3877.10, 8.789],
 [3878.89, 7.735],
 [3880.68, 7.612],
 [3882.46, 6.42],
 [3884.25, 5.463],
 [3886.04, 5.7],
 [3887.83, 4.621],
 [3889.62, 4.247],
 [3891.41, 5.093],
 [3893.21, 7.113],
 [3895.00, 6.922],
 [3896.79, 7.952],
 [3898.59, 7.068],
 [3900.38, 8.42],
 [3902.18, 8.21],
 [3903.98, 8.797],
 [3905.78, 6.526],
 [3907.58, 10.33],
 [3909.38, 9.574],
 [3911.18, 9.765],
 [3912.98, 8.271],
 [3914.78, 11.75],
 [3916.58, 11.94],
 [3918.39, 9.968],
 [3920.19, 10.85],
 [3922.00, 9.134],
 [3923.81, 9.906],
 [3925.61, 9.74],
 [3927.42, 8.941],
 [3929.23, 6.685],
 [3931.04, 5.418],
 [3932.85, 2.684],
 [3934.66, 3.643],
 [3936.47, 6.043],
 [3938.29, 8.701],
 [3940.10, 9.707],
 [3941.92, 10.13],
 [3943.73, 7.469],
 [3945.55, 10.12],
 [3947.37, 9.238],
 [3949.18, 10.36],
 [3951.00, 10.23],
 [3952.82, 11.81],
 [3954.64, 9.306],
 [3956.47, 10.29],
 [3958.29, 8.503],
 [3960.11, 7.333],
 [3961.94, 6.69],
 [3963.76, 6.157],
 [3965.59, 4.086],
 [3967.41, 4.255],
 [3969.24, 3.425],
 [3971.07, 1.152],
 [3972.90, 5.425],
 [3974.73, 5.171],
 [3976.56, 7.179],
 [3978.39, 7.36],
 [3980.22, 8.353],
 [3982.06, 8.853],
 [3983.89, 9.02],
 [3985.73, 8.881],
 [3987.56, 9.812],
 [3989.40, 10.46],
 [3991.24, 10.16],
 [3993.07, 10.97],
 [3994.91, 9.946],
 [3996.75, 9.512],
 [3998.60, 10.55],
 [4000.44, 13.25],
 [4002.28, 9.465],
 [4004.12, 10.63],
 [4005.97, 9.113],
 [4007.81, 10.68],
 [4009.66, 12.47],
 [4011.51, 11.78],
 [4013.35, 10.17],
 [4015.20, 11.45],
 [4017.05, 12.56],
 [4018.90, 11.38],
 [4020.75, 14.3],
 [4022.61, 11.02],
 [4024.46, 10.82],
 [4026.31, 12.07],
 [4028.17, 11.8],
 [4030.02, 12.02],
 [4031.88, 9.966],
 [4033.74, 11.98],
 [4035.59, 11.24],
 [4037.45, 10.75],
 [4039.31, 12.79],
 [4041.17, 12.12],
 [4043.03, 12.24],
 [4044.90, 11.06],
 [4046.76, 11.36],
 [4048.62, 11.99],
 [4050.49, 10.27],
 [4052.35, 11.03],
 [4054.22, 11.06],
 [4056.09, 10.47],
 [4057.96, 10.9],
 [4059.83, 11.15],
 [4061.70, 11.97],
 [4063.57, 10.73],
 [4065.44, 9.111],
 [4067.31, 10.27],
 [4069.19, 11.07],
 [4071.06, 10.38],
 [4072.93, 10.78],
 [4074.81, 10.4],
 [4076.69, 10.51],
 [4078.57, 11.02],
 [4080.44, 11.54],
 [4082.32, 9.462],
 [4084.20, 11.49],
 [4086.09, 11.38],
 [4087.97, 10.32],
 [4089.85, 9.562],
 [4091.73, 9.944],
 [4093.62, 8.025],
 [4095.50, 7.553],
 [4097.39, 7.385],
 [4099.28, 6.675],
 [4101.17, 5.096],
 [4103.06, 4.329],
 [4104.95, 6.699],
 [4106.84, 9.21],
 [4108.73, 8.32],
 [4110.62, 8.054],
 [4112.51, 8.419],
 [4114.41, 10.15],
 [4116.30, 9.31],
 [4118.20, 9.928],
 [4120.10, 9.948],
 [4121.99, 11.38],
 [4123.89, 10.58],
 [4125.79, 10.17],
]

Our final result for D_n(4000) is 1.4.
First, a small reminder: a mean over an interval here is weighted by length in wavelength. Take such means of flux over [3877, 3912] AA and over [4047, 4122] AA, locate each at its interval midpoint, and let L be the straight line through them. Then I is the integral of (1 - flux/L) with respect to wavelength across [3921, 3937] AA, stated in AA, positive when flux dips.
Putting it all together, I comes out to 1.5 AA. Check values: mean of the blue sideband 7.28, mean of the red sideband 9.67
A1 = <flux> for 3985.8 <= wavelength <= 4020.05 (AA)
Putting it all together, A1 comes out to 10.8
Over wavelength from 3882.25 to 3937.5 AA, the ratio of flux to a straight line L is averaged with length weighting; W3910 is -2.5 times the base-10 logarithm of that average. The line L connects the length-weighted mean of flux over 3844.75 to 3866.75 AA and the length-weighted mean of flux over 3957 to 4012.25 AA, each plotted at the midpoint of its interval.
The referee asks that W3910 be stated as 0.15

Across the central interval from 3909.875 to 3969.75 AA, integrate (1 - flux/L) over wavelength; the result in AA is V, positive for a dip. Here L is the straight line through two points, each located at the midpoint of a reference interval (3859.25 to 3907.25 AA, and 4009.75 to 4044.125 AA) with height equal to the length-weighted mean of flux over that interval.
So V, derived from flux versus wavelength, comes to 7.0 AA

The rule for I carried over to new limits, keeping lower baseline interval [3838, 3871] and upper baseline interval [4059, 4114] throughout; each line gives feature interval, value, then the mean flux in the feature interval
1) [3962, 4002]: 5.3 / 7.82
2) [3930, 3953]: 2.2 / 8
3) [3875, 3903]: 5.9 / 6.85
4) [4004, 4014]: -1.9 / 10.8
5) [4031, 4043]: -3.1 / 11.5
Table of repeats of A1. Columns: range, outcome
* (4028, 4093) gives 10.9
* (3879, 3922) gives 7.97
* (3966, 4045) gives 9.91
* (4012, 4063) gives 11.5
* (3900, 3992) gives 8.15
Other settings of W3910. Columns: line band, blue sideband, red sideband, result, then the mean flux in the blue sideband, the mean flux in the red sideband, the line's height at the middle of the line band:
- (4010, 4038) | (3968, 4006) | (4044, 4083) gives -0.21 mag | 8.46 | 10.8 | 9.59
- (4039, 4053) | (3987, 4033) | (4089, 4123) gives -0.15 mag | 11.1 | 8.34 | 10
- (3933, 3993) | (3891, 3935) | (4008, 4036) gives 0.25 mag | 8.28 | 11.7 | 9.83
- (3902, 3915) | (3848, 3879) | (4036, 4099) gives 0.08 mag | 9.49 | 10.6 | 9.73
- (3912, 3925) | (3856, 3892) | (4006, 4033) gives -0.11 mag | 8.27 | 11.5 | 9.27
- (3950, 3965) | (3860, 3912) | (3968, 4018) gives 0.02 mag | 8.15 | 9.15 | 8.82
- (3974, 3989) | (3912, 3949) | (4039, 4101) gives 0.13 mag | 8.56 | 10.4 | 9.23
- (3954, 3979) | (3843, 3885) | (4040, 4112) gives 0.46 mag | 8.81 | 9.86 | 9.32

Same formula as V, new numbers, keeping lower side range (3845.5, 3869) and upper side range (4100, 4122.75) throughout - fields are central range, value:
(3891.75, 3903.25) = 2.2 AA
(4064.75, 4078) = -2.9 AA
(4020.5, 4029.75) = -3.3 AA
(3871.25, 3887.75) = 3.4 AA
